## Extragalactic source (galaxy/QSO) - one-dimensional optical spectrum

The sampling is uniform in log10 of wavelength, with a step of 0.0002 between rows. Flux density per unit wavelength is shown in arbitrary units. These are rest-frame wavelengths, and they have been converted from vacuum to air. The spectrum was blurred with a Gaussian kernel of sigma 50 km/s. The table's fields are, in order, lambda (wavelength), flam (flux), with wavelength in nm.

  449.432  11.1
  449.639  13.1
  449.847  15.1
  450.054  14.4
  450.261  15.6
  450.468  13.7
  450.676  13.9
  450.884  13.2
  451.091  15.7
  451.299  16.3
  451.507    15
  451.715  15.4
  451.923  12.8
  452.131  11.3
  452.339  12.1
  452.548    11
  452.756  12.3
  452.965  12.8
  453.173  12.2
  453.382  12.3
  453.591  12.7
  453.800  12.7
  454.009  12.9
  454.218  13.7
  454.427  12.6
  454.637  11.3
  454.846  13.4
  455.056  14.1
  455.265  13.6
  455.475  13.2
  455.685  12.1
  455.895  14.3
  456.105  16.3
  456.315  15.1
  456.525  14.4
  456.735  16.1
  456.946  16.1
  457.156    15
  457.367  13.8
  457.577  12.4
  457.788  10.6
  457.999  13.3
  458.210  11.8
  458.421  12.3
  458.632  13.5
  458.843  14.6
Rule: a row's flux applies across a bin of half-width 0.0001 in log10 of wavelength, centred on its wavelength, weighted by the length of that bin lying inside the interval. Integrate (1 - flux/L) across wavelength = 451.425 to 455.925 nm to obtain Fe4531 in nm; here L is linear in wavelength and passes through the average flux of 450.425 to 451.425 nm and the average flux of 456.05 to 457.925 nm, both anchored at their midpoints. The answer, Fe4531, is 0.51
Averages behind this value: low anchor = 14.6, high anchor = 14.4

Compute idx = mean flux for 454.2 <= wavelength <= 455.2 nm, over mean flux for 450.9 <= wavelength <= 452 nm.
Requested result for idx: 0.87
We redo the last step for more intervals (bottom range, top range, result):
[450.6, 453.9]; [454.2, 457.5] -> 1.06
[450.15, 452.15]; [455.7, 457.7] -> 1.02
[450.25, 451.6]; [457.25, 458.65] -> 0.85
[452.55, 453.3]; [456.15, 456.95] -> 1.26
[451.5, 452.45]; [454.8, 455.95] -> 1.02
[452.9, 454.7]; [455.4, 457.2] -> 1.17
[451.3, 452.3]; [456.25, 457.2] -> 1.11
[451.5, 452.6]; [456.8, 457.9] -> 1.06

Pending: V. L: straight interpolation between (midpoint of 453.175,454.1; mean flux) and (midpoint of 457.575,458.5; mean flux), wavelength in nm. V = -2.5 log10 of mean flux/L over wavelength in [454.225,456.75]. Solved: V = -0.120 mag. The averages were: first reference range 12.6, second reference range 12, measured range 13.8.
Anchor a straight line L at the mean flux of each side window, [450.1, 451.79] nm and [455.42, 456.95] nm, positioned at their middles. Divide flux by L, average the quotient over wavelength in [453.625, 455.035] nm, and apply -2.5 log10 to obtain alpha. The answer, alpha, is 0.148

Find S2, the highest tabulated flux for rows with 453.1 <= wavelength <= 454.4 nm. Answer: 13.7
